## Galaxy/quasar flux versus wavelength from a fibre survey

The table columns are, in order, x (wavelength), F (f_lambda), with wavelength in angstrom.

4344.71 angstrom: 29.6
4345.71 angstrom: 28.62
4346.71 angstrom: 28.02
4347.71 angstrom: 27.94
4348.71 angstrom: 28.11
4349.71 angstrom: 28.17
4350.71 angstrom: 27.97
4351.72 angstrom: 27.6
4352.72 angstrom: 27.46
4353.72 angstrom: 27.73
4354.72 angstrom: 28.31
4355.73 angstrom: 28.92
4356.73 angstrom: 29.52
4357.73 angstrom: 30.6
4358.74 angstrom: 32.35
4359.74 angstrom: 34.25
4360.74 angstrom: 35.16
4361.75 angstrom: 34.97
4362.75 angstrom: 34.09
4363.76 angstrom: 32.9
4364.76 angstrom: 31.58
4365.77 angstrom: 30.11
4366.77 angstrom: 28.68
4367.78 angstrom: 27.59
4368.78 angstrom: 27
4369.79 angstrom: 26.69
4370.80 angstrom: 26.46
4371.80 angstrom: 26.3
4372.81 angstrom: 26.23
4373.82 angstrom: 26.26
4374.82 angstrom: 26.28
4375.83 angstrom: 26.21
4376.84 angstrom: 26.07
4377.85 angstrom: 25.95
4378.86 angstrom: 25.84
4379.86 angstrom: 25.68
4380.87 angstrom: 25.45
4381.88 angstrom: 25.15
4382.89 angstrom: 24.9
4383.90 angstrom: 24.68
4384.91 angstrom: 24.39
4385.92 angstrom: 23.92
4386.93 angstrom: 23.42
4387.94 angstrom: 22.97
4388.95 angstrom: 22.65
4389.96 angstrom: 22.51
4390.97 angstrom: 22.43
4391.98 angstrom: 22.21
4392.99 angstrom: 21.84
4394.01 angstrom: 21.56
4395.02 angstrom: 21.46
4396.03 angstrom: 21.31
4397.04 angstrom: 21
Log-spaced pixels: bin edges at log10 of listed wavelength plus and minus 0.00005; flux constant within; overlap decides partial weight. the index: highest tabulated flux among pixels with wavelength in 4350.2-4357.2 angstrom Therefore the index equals 29.52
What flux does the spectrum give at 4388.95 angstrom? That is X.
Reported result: 22.65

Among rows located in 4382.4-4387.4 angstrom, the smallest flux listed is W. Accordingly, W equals 23.42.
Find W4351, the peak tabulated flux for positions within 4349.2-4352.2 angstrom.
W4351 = 28.17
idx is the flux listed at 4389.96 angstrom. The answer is 22.51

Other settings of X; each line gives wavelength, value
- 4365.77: 30.11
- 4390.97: 22.43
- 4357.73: 30.6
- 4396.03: 21.31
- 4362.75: 34.09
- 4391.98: 22.21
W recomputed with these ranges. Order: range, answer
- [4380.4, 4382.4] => 25.15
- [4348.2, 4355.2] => 27.46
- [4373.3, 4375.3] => 26.26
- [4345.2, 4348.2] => 27.94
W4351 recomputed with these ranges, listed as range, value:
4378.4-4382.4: 25.84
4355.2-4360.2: 34.25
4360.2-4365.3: 35.16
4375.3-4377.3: 26.21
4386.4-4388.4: 23.42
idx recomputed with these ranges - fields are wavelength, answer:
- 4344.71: 29.6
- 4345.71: 28.62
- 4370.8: 26.46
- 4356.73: 29.52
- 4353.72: 27.73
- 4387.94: 22.97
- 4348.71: 28.11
